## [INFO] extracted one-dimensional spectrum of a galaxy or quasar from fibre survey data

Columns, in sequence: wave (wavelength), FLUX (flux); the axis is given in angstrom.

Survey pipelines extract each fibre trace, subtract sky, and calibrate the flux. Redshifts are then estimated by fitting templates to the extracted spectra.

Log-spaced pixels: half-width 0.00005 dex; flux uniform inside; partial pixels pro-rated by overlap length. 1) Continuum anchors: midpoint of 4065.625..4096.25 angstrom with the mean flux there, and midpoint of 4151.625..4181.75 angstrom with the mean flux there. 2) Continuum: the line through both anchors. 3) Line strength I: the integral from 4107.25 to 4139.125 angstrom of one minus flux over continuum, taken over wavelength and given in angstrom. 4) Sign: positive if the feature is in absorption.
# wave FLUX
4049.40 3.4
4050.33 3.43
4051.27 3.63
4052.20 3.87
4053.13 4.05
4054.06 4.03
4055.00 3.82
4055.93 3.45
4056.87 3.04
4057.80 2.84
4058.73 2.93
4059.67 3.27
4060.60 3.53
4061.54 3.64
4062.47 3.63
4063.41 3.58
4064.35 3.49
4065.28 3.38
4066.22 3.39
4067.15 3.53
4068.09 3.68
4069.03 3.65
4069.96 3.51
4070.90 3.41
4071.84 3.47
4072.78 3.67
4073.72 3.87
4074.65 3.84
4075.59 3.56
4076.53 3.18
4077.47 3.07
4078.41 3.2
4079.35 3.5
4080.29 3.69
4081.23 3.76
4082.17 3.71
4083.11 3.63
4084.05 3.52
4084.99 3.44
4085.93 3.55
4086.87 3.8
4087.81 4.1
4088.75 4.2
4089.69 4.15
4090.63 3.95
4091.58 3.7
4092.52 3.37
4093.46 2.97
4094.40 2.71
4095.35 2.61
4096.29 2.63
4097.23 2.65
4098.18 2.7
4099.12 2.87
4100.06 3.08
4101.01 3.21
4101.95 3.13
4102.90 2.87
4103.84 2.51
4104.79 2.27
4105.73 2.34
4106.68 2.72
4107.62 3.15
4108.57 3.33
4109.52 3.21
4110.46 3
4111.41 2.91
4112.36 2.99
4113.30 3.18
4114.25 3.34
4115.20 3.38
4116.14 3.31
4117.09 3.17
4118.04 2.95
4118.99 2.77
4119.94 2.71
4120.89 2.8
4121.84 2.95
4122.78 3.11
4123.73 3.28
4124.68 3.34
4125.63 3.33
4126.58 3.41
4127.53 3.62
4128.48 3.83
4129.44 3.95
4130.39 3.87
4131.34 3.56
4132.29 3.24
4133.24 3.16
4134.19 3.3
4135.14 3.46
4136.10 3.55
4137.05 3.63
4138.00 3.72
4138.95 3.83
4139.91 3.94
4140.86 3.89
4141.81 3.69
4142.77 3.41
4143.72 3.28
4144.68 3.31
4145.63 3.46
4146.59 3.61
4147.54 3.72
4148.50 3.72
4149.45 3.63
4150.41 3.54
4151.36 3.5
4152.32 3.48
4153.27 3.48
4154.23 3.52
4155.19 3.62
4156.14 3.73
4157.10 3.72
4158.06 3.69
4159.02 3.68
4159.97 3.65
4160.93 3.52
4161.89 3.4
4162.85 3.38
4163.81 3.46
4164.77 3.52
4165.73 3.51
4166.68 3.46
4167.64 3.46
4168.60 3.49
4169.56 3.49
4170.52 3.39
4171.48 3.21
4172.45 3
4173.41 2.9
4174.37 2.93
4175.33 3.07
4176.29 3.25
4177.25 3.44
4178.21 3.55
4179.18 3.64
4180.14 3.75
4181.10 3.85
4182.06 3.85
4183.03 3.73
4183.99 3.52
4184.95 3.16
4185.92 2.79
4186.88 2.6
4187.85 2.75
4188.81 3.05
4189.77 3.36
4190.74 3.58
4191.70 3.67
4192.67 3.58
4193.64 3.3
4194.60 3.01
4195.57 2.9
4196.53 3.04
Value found 1.8 angstrom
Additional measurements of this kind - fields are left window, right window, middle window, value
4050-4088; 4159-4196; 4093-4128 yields 4.85 angstrom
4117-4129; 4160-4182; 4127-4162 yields -3.36 angstrom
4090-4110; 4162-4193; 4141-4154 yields -1.35 angstrom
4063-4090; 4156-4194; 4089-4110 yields 3.17 angstrom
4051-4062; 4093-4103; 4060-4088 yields -2.89 angstrom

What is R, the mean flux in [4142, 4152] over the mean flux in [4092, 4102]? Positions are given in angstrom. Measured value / 1.21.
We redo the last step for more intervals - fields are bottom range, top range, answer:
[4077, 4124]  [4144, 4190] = 1.08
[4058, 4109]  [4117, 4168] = 1.04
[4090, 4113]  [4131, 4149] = 1.20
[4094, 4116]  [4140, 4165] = 1.23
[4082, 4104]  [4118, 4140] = 1.03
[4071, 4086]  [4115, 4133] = 0.93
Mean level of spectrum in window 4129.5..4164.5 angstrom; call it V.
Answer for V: 3.57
